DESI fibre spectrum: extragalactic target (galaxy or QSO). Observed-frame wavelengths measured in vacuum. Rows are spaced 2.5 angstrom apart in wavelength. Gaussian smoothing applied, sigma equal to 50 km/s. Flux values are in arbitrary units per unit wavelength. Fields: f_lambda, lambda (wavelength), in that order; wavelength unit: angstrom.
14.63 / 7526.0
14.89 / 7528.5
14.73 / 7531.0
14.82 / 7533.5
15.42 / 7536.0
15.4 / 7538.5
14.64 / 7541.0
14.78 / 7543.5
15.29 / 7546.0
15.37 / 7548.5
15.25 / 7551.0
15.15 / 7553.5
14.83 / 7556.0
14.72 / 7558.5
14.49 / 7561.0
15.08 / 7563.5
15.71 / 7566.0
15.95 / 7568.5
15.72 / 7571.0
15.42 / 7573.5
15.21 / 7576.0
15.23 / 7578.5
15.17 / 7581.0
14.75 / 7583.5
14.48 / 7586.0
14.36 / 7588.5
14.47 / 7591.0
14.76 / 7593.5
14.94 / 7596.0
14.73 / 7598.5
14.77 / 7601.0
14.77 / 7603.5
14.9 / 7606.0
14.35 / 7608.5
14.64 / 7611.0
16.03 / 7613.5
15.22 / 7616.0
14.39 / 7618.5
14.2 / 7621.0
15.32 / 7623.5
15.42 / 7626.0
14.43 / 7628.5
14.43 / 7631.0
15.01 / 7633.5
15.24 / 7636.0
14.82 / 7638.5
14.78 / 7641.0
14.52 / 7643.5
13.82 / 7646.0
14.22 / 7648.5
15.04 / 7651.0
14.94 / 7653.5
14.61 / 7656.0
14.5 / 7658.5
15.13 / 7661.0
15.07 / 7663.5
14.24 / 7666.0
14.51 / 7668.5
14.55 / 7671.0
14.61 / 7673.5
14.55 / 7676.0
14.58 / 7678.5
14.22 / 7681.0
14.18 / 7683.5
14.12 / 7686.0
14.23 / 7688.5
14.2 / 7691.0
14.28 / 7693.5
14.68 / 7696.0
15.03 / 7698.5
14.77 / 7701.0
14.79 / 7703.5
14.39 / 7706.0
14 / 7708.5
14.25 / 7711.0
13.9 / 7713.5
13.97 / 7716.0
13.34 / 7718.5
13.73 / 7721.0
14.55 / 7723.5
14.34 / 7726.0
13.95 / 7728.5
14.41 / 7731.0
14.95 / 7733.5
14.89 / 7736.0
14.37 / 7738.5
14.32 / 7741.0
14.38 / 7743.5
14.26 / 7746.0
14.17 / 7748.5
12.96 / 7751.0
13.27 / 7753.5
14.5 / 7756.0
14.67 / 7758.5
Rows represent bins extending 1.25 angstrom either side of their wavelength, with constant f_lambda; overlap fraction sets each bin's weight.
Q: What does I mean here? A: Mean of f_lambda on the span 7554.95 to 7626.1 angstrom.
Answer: 15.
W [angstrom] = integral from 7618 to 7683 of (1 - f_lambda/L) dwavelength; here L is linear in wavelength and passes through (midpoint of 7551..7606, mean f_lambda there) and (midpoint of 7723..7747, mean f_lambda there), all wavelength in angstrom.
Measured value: 0.4 angstrom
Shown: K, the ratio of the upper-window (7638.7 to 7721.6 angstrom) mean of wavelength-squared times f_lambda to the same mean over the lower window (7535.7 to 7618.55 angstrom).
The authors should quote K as 0.99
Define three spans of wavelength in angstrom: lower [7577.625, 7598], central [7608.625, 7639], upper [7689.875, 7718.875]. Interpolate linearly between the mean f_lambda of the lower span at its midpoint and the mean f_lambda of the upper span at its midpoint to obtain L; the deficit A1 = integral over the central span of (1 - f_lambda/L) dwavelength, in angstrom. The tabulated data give -0.59 angstrom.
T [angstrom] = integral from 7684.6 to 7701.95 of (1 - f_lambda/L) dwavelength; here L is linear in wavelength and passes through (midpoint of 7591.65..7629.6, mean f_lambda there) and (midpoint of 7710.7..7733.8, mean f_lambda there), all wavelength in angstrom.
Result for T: -0.21 angstrom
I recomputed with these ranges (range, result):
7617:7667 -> 14.7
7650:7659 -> 14.8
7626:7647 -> 14.7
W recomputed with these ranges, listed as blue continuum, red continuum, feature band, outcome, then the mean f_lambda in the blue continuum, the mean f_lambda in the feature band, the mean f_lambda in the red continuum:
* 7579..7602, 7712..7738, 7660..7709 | -0.5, 14.7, 14.5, 14.2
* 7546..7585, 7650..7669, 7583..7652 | 1.0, 15.2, 14.7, 14.8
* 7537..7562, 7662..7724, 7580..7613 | 0.1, 15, 14.7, 14.4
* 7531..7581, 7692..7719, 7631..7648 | 0.1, 15.2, 14.7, 14.3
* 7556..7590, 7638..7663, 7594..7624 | 0.1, 15.1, 14.8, 14.6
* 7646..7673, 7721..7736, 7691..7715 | 0.1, 14.6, 14.4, 14.4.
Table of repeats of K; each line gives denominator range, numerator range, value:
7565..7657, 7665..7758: 0.99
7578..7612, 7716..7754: 1.00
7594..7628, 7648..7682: 1.00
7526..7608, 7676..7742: 0.99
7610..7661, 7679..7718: 0.98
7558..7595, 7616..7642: 1.00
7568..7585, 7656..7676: 0.98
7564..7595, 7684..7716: 0.98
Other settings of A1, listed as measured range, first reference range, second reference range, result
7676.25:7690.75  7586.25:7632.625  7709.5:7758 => 0.12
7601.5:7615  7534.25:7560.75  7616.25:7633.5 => -0.11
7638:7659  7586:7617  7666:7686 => -0.02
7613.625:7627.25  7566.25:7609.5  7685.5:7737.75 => -0.19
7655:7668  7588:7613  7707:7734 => -0.26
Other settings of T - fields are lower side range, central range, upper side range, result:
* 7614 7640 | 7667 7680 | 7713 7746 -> 0.0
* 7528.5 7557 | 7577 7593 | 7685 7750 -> 0.1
